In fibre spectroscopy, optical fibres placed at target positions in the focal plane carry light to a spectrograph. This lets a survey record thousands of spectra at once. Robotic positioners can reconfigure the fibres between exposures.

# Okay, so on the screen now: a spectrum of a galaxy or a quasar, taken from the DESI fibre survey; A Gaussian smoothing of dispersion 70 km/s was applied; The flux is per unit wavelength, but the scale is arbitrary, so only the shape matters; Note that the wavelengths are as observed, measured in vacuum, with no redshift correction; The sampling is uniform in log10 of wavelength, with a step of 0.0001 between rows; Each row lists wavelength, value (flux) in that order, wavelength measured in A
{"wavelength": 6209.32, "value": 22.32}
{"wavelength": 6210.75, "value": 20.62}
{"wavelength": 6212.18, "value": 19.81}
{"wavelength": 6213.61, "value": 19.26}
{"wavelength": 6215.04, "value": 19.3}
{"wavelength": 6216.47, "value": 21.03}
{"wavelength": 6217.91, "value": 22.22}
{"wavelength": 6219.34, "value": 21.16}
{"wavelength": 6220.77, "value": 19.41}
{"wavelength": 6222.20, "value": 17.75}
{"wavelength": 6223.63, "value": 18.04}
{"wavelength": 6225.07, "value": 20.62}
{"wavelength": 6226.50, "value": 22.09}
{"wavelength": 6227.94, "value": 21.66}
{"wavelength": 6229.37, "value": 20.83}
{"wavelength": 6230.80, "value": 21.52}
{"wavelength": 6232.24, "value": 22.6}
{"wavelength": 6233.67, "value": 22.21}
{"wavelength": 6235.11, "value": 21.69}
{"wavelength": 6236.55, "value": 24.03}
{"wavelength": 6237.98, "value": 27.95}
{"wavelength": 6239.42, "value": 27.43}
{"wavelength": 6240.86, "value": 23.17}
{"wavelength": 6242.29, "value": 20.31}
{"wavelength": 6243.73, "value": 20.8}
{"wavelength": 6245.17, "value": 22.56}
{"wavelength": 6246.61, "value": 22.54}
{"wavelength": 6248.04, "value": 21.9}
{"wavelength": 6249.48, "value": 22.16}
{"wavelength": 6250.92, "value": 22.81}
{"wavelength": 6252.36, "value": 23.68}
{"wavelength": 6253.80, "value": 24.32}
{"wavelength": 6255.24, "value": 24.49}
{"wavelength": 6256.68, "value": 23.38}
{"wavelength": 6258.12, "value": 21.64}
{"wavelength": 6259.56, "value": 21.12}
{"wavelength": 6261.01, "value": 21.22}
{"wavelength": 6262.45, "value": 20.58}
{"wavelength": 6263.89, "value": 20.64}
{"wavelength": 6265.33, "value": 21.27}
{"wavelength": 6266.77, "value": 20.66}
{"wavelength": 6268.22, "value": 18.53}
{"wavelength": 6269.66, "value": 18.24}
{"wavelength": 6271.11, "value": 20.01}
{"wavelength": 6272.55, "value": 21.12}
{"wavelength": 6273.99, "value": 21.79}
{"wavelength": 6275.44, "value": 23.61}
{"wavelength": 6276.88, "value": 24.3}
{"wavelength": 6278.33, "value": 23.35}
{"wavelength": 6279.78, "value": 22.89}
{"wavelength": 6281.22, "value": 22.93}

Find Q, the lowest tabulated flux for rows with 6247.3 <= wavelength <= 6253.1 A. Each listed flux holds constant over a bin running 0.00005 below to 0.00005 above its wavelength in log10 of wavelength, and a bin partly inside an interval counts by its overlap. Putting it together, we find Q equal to 21.9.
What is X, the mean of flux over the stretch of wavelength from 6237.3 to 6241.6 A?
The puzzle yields 26.1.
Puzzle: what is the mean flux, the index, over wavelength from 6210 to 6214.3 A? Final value 19.9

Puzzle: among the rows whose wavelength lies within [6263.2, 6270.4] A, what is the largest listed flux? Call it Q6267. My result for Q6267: 21.27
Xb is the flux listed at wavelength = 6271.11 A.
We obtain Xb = 20.01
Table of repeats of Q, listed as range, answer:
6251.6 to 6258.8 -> 21.64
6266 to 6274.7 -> 18.24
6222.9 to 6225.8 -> 18.04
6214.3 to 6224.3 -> 17.75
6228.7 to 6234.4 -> 20.83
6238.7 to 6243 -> 20.31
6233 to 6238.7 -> 21.69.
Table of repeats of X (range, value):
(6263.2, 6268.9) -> 20.3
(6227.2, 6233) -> 21.7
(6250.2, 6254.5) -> 23.6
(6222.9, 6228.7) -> 20.6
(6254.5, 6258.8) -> 23.2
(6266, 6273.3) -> 19.7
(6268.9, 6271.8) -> 19.1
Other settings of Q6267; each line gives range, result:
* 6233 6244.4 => 27.95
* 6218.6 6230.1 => 22.09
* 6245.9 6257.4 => 24.49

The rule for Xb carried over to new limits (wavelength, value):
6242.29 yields 20.31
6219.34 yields 21.16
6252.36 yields 23.68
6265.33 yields 21.27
